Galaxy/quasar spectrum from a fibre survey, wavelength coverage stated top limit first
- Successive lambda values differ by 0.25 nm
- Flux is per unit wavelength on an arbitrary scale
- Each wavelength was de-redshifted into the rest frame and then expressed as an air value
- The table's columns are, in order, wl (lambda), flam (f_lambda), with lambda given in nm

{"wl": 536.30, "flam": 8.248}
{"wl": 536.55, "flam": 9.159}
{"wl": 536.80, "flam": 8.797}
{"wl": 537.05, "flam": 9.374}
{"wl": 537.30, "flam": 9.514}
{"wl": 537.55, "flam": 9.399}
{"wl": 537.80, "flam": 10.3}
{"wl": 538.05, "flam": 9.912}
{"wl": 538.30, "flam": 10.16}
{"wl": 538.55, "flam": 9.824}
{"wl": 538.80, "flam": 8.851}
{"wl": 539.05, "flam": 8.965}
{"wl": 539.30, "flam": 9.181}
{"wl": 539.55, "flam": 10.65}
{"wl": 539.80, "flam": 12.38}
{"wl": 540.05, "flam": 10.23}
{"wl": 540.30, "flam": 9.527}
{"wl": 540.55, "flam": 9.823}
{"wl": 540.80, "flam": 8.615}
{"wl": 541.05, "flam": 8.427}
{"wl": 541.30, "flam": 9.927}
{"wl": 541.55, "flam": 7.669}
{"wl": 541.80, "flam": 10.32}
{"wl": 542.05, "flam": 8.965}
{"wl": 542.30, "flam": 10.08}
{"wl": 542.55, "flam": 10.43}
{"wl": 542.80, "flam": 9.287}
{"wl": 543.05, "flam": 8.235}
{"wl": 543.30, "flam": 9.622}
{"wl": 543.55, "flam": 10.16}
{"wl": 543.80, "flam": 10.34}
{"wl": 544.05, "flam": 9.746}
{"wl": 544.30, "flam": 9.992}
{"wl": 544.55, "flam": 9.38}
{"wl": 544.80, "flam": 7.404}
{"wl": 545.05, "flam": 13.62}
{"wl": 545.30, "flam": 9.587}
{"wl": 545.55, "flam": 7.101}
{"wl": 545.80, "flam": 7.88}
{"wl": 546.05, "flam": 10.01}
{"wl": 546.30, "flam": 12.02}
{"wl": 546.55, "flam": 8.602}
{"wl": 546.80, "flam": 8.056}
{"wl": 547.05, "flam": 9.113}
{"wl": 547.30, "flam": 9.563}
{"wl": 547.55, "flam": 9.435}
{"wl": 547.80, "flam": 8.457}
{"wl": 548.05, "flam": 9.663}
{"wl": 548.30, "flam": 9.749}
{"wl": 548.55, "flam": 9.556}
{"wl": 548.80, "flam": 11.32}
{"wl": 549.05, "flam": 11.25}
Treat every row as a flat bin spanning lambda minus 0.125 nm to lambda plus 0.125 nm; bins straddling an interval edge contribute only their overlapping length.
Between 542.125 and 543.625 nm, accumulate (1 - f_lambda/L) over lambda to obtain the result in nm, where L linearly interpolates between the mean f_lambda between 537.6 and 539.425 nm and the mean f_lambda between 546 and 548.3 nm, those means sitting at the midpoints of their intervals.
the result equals -0.01 nm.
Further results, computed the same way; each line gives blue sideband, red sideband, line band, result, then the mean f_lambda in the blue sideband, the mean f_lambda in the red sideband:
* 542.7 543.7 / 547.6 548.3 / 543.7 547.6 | -0.084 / 9.35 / 9.22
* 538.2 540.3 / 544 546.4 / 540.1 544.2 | 0.150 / 10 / 9.65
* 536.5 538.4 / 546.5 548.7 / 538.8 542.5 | -0.062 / 9.59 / 9.18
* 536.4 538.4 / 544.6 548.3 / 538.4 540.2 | -0.095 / 9.55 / 9.34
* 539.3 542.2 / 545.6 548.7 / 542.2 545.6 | -0.074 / 9.67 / 9.3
